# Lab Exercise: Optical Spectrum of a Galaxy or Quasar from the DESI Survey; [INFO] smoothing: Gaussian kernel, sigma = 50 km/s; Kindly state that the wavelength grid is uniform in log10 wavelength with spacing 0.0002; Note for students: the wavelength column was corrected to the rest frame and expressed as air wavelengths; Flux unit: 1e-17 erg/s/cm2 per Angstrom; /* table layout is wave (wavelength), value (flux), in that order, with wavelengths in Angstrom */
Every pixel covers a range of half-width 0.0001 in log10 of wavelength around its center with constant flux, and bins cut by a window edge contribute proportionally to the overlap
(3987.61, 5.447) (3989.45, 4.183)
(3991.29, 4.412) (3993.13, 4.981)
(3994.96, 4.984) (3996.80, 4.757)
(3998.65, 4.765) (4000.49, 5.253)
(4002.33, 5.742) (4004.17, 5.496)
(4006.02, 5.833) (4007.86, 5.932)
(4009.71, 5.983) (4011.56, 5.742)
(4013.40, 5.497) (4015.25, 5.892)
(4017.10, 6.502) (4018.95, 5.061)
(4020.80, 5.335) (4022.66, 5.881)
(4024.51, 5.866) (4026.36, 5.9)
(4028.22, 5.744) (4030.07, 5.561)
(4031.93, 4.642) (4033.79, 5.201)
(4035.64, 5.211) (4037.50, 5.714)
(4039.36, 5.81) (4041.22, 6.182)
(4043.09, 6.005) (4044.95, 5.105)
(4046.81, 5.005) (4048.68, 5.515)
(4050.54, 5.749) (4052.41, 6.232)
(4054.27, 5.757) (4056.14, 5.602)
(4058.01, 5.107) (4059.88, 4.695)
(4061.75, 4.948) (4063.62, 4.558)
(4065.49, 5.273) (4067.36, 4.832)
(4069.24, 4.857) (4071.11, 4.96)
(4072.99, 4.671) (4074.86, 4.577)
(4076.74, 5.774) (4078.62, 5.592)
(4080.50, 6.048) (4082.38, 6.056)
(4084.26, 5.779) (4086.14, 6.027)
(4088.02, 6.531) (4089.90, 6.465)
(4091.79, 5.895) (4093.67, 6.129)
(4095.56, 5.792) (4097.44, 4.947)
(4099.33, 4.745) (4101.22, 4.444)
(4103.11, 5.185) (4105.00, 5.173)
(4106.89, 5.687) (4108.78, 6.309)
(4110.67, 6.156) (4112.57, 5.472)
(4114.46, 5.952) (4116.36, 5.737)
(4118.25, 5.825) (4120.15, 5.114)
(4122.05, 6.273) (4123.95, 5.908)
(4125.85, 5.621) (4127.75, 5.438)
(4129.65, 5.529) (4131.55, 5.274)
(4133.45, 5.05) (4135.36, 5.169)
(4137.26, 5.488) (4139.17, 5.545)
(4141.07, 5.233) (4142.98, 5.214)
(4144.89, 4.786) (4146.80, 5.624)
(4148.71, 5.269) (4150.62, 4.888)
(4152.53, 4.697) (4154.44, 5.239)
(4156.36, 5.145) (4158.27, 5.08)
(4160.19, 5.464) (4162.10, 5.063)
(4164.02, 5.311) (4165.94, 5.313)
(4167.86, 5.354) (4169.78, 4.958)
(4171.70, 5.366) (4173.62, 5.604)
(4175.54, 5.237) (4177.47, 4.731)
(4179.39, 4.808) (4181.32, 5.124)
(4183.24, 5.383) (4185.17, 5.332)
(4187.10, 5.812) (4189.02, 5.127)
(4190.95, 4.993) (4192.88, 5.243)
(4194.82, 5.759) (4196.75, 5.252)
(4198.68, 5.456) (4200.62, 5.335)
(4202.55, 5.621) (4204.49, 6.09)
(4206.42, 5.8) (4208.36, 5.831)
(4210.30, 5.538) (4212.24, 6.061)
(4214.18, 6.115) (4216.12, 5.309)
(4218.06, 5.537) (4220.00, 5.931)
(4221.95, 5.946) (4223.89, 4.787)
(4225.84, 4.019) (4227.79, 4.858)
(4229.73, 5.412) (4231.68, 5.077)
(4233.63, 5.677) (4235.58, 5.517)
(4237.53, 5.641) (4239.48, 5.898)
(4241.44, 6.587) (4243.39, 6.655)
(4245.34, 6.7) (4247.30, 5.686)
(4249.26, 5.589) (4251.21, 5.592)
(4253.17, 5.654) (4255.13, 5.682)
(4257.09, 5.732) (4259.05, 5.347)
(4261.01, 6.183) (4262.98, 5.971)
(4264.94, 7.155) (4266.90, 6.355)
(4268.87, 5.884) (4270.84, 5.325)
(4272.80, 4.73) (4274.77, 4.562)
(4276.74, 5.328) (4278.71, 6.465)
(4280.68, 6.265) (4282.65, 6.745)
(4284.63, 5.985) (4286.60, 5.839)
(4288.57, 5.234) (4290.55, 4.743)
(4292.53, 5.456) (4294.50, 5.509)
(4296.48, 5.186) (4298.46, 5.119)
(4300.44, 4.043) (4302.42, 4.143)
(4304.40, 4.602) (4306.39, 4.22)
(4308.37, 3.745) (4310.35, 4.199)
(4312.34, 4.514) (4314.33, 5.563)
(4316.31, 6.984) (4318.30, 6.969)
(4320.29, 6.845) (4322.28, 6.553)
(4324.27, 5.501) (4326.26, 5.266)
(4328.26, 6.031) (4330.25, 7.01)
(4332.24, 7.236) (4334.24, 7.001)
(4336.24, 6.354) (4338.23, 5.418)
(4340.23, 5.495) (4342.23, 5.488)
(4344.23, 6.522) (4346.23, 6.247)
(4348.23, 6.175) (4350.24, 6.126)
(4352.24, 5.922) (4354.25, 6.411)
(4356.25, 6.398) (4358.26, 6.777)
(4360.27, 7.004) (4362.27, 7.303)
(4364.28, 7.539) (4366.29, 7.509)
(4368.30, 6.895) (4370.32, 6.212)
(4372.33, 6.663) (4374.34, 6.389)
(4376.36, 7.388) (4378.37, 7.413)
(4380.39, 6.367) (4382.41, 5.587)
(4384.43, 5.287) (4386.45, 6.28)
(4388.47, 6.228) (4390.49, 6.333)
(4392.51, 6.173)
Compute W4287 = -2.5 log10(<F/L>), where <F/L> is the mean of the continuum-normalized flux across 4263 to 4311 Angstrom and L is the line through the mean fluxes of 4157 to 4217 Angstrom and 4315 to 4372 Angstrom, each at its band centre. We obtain 0.15 mag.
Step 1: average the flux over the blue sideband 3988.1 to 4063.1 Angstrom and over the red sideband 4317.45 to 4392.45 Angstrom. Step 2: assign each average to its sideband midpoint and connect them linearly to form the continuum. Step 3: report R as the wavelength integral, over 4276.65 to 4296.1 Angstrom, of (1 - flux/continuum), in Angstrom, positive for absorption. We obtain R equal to 1.5 Angstrom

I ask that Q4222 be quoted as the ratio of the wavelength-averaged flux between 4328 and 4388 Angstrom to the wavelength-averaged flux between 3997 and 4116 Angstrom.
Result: 1.17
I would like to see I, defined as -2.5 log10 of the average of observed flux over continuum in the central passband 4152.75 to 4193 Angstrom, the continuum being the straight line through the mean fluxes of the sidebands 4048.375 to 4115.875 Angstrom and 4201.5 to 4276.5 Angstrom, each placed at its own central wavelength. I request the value 0.08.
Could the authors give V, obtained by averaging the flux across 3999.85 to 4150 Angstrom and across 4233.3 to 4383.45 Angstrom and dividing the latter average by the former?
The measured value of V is 1.08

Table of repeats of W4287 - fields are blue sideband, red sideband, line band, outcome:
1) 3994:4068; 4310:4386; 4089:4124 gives 0.009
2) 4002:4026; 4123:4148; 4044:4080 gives 0.079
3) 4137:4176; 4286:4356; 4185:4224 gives -0.047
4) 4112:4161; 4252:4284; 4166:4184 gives 0.068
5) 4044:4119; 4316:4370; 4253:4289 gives 0.067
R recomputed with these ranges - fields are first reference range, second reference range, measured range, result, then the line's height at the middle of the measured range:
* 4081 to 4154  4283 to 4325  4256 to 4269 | -1.8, 5.36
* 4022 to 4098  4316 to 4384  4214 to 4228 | 1.8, 6.06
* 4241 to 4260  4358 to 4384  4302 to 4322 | 3.5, 6.37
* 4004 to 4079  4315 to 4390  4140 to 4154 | 1.6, 5.79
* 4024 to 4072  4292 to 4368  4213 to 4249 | 0.6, 5.73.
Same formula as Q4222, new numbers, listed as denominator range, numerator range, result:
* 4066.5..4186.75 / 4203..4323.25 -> 1.03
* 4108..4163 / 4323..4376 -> 1.18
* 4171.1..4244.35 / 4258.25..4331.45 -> 1.01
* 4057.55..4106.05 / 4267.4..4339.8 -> 1.04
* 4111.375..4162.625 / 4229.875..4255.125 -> 1.08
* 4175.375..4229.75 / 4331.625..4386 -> 1.20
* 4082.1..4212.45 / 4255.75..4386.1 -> 1.09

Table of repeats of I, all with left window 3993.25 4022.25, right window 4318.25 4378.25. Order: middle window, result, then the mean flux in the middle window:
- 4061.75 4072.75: 0.16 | 4.89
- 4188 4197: 0.15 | 5.28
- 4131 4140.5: 0.11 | 5.31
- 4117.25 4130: 0.03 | 5.68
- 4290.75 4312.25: 0.35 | 4.62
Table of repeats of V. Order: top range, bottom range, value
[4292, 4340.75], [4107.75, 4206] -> 1.03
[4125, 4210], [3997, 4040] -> 0.95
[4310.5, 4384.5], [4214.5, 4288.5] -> 1.12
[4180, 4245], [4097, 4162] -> 1.03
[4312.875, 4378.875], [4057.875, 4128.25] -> 1.18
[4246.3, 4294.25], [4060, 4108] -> 1.06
